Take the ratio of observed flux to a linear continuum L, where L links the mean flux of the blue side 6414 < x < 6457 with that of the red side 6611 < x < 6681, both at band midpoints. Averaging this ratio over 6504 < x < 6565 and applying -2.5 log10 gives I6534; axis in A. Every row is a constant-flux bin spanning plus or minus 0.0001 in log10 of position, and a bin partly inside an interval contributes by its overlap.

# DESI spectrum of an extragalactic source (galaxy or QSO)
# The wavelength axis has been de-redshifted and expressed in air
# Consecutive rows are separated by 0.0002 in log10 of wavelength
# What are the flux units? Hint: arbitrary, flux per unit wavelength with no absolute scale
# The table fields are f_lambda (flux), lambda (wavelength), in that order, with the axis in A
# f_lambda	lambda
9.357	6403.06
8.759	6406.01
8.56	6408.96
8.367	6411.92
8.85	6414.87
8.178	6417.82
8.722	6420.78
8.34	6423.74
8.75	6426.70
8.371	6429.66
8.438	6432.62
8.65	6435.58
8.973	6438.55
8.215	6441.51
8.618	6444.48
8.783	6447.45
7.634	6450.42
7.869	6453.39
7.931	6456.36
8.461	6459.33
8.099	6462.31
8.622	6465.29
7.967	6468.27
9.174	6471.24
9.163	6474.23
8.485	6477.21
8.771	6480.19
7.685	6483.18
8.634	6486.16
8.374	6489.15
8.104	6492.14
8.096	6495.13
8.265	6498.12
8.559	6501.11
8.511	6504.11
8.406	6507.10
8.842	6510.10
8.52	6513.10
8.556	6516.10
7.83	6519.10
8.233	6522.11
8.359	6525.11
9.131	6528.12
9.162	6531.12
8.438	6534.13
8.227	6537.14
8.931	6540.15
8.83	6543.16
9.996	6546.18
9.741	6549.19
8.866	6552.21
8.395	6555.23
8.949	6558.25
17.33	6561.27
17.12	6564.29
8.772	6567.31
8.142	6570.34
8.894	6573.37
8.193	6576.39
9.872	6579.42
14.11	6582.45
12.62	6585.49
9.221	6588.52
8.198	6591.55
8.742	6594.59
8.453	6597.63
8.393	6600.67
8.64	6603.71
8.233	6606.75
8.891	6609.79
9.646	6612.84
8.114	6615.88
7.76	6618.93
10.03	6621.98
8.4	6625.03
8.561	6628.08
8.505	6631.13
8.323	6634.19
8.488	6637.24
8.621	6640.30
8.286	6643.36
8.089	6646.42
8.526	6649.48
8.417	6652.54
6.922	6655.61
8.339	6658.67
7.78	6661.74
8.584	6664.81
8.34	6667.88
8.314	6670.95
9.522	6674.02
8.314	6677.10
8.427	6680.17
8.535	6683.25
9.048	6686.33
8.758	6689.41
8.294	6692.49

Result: -0.13 mag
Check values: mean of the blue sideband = 8.43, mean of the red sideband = 8.45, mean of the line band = 9.47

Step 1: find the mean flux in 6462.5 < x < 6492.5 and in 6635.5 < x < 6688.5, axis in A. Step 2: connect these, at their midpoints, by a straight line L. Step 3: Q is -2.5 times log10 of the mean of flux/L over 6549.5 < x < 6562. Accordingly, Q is -0.222 mag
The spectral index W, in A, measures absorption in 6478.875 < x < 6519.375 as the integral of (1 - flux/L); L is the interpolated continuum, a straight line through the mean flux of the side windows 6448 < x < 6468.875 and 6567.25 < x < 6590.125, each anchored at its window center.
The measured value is 1.79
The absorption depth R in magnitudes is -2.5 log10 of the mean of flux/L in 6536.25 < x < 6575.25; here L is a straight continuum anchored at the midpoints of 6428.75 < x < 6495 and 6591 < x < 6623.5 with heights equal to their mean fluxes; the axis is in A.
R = -0.19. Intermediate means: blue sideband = 8.4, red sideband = 8.66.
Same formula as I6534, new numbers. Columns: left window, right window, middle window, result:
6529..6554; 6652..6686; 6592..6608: 0.03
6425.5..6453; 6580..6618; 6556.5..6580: -0.18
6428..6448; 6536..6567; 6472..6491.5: 0.10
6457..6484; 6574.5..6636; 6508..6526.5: 0.04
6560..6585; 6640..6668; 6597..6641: 0.12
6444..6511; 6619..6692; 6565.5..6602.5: -0.13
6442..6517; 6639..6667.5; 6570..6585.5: -0.23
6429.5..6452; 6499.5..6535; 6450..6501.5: 0.02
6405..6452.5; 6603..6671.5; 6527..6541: -0.04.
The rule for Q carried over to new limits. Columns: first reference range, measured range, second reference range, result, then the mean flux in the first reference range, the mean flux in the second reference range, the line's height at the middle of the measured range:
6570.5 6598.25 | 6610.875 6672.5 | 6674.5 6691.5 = 0.09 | 9.77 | 8.66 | 9.13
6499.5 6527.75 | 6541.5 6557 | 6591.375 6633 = -0.08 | 8.45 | 8.62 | 8.51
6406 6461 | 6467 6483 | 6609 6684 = -0.03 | 8.44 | 8.46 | 8.44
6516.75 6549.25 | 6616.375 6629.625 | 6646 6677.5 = -0.03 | 8.76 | 8.29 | 8.43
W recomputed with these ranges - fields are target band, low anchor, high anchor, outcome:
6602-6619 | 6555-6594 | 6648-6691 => 2.2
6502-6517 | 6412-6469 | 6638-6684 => -0.3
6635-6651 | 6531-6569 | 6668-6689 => 1.2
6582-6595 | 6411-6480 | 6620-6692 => -3.0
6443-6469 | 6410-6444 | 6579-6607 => 1.5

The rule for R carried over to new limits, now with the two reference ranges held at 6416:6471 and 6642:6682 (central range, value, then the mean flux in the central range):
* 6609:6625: -0.07 mag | 8.84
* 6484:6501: 0.01 mag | 8.3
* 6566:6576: -0.03 mag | 8.55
